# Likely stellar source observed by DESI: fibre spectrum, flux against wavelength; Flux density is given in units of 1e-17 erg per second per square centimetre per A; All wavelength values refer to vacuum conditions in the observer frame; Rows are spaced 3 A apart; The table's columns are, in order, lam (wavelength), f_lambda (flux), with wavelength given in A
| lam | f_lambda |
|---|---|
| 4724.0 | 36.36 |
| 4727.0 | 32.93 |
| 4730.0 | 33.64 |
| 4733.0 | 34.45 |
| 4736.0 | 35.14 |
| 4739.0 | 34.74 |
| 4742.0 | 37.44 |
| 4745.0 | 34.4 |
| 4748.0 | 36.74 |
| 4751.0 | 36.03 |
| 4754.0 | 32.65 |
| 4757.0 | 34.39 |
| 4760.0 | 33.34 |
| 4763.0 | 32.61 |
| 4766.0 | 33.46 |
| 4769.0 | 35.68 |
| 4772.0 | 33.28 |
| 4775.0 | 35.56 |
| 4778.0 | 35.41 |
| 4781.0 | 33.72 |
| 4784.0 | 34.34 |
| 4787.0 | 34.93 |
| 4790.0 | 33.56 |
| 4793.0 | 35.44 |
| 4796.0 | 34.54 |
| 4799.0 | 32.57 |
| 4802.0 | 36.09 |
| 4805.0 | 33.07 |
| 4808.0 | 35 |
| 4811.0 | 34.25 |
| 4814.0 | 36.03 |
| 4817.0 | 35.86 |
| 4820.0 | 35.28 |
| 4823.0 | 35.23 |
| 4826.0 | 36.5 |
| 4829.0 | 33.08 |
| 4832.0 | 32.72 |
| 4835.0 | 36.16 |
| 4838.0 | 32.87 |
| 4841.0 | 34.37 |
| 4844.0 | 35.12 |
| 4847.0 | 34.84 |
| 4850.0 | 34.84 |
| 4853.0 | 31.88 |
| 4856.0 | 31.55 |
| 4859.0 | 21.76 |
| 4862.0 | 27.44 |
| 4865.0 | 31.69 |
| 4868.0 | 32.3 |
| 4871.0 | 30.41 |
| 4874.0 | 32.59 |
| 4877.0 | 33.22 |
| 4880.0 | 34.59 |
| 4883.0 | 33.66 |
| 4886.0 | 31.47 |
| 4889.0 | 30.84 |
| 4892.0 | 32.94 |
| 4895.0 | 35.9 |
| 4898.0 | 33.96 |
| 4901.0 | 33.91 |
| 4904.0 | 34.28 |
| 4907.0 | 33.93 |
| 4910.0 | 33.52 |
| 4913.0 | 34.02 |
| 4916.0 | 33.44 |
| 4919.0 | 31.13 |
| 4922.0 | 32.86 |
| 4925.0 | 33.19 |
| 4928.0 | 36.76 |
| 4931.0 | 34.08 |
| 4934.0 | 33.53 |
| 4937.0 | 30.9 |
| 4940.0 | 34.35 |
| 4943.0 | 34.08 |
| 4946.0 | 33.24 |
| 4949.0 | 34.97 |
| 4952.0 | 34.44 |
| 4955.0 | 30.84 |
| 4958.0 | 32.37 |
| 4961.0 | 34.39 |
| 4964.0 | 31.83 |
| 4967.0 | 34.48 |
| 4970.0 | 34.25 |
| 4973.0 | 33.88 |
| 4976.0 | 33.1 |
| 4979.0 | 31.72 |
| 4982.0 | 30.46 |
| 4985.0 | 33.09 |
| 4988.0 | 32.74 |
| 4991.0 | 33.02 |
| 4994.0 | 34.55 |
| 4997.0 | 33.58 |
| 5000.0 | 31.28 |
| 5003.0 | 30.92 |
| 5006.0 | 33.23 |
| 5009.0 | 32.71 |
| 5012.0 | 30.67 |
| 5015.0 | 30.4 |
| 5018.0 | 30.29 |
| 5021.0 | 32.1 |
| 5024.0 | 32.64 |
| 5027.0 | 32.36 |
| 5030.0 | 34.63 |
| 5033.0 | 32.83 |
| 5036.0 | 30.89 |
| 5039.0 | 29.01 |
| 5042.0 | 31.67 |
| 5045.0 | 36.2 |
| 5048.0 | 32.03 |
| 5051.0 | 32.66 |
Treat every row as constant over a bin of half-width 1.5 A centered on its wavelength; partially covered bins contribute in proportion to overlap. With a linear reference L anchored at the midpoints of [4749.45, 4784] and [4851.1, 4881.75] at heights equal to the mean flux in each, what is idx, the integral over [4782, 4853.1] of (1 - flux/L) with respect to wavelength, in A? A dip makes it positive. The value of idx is -4.6 A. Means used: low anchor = 34.2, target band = 34.6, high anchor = 30.8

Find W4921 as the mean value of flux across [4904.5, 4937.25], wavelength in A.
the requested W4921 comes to 33.5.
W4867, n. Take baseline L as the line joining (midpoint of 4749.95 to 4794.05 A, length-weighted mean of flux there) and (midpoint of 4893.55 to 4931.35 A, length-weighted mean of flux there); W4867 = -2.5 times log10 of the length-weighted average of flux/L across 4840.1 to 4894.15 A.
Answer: 0.07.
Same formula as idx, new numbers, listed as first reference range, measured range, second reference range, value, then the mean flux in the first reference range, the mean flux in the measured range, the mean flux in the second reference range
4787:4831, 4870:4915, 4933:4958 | 0.7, 34.7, 33.3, 33.2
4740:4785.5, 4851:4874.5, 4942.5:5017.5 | 2.7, 34.6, 29.9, 32.8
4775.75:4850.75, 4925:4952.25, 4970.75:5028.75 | -0.8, 34.6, 34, 32.3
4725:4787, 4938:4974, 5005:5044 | -1.1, 34.5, 33.6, 31.8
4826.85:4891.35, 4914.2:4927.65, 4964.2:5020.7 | -0.3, 32.3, 33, 32.4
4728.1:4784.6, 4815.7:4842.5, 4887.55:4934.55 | -0.4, 34.6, 34.7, 33.6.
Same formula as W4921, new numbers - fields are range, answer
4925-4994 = 33.3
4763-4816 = 34.5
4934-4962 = 33.3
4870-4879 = 32.3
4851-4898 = 31.6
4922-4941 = 33.7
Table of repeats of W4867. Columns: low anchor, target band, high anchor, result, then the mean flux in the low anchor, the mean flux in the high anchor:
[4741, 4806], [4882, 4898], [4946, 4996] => 0.02 mag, 34.5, 33.1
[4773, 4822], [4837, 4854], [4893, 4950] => 0.01 mag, 34.7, 33.8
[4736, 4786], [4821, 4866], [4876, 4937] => 0.04 mag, 34.6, 33.5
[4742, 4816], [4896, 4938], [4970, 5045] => -0.01 mag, 34.5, 32.3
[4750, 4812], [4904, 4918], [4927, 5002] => -0.01 mag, 34.3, 33.2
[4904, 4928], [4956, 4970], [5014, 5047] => -0.01 mag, 33.5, 32.1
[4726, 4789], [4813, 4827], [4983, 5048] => -0.05 mag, 34.5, 32.3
